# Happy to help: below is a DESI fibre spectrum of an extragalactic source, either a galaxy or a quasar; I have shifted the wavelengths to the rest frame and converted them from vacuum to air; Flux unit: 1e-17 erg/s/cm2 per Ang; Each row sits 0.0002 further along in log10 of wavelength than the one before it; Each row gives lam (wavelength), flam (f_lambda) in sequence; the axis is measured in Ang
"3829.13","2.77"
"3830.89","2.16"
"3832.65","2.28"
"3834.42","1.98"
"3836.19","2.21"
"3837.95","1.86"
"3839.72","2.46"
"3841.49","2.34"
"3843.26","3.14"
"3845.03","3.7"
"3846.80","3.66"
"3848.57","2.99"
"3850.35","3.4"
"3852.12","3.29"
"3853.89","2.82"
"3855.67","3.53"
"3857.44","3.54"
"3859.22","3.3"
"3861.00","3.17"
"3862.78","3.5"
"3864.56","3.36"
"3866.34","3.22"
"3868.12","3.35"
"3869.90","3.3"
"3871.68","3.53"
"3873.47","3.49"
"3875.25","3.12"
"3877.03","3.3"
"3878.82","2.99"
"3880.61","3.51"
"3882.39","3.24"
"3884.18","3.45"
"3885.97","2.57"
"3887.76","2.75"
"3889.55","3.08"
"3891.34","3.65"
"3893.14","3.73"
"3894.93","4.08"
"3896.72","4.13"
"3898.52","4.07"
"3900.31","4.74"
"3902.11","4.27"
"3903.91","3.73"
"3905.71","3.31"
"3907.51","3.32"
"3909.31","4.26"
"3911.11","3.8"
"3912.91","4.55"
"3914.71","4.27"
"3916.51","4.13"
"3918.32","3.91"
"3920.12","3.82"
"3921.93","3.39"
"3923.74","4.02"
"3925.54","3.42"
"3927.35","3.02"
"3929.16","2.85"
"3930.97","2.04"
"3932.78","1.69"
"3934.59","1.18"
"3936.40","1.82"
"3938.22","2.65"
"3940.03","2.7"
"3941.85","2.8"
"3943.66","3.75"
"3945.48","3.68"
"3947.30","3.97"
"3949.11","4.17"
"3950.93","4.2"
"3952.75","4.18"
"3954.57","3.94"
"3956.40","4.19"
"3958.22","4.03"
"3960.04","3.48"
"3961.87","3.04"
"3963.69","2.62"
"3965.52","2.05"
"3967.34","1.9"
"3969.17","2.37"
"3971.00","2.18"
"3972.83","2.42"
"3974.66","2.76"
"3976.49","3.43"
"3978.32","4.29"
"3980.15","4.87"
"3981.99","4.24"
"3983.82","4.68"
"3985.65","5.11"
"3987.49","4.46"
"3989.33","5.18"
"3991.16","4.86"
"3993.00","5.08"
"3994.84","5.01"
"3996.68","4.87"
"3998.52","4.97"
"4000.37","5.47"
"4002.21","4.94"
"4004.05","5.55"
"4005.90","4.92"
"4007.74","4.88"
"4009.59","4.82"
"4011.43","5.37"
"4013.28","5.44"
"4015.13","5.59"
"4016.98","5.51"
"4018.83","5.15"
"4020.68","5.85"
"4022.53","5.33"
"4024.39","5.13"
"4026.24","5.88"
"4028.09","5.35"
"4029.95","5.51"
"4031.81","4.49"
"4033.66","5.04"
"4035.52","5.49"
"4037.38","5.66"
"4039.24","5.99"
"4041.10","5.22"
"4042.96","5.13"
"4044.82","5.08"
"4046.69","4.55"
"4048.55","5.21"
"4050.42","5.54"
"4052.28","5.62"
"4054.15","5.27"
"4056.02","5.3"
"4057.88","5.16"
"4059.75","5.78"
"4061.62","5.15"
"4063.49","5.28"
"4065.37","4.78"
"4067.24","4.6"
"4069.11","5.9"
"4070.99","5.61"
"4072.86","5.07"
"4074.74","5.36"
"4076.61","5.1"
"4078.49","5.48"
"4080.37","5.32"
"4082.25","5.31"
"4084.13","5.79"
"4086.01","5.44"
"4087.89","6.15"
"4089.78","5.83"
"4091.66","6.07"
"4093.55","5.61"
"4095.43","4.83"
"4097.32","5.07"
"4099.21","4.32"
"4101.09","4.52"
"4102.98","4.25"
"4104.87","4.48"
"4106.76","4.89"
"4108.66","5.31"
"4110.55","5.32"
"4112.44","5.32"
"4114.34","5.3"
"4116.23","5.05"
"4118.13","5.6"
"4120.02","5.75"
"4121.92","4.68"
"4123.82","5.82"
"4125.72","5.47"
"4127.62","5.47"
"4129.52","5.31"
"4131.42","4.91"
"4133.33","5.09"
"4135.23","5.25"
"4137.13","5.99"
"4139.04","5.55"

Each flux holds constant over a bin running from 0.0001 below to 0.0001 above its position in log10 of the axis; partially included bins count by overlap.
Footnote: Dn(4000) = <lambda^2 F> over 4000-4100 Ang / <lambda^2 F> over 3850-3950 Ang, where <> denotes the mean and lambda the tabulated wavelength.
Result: 1.7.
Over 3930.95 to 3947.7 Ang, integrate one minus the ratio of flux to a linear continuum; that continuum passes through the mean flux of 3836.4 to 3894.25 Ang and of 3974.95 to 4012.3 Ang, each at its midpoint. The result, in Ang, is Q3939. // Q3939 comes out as 6.2 Ang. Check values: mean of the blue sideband 3.19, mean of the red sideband 4.82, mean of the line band 2.62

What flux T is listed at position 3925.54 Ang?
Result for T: 3.42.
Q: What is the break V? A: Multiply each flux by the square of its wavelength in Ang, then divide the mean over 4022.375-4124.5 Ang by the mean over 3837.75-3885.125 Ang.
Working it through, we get 1.8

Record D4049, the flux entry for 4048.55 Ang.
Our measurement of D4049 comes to 5.21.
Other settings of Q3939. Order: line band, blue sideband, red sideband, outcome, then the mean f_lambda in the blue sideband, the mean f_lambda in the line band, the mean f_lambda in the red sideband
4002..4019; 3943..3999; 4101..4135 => -4.1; 3.86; 5.23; 5.16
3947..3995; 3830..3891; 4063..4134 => 3.5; 3.05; 3.78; 5.25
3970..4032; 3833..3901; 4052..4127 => -4.6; 3.24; 4.81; 5.27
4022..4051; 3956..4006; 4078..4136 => -4.6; 4.02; 5.28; 5.26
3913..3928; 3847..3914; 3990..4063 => 0.7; 3.5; 3.8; 5.26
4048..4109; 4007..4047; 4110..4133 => 0.7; 5.31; 5.25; 5.33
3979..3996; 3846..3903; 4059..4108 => -1.6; 3.44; 4.83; 5.23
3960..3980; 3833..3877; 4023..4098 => 7.1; 3.09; 2.83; 5.35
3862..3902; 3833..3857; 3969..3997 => -3.2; 2.88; 3.48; 4.15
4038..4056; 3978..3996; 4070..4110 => -0.9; 4.8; 5.3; 5.23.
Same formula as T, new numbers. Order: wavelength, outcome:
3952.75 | 4.18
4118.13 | 5.6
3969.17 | 2.37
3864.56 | 3.36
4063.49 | 5.28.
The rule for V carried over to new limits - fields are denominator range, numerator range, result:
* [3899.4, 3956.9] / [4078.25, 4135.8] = 1.65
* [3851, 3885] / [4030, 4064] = 1.74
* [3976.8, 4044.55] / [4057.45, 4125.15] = 1.07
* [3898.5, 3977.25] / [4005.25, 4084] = 1.69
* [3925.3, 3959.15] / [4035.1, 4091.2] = 1.80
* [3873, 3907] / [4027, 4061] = 1.62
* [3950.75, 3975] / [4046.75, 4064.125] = 1.82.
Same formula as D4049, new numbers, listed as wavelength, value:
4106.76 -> 4.89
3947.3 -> 3.97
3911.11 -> 3.8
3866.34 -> 3.22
